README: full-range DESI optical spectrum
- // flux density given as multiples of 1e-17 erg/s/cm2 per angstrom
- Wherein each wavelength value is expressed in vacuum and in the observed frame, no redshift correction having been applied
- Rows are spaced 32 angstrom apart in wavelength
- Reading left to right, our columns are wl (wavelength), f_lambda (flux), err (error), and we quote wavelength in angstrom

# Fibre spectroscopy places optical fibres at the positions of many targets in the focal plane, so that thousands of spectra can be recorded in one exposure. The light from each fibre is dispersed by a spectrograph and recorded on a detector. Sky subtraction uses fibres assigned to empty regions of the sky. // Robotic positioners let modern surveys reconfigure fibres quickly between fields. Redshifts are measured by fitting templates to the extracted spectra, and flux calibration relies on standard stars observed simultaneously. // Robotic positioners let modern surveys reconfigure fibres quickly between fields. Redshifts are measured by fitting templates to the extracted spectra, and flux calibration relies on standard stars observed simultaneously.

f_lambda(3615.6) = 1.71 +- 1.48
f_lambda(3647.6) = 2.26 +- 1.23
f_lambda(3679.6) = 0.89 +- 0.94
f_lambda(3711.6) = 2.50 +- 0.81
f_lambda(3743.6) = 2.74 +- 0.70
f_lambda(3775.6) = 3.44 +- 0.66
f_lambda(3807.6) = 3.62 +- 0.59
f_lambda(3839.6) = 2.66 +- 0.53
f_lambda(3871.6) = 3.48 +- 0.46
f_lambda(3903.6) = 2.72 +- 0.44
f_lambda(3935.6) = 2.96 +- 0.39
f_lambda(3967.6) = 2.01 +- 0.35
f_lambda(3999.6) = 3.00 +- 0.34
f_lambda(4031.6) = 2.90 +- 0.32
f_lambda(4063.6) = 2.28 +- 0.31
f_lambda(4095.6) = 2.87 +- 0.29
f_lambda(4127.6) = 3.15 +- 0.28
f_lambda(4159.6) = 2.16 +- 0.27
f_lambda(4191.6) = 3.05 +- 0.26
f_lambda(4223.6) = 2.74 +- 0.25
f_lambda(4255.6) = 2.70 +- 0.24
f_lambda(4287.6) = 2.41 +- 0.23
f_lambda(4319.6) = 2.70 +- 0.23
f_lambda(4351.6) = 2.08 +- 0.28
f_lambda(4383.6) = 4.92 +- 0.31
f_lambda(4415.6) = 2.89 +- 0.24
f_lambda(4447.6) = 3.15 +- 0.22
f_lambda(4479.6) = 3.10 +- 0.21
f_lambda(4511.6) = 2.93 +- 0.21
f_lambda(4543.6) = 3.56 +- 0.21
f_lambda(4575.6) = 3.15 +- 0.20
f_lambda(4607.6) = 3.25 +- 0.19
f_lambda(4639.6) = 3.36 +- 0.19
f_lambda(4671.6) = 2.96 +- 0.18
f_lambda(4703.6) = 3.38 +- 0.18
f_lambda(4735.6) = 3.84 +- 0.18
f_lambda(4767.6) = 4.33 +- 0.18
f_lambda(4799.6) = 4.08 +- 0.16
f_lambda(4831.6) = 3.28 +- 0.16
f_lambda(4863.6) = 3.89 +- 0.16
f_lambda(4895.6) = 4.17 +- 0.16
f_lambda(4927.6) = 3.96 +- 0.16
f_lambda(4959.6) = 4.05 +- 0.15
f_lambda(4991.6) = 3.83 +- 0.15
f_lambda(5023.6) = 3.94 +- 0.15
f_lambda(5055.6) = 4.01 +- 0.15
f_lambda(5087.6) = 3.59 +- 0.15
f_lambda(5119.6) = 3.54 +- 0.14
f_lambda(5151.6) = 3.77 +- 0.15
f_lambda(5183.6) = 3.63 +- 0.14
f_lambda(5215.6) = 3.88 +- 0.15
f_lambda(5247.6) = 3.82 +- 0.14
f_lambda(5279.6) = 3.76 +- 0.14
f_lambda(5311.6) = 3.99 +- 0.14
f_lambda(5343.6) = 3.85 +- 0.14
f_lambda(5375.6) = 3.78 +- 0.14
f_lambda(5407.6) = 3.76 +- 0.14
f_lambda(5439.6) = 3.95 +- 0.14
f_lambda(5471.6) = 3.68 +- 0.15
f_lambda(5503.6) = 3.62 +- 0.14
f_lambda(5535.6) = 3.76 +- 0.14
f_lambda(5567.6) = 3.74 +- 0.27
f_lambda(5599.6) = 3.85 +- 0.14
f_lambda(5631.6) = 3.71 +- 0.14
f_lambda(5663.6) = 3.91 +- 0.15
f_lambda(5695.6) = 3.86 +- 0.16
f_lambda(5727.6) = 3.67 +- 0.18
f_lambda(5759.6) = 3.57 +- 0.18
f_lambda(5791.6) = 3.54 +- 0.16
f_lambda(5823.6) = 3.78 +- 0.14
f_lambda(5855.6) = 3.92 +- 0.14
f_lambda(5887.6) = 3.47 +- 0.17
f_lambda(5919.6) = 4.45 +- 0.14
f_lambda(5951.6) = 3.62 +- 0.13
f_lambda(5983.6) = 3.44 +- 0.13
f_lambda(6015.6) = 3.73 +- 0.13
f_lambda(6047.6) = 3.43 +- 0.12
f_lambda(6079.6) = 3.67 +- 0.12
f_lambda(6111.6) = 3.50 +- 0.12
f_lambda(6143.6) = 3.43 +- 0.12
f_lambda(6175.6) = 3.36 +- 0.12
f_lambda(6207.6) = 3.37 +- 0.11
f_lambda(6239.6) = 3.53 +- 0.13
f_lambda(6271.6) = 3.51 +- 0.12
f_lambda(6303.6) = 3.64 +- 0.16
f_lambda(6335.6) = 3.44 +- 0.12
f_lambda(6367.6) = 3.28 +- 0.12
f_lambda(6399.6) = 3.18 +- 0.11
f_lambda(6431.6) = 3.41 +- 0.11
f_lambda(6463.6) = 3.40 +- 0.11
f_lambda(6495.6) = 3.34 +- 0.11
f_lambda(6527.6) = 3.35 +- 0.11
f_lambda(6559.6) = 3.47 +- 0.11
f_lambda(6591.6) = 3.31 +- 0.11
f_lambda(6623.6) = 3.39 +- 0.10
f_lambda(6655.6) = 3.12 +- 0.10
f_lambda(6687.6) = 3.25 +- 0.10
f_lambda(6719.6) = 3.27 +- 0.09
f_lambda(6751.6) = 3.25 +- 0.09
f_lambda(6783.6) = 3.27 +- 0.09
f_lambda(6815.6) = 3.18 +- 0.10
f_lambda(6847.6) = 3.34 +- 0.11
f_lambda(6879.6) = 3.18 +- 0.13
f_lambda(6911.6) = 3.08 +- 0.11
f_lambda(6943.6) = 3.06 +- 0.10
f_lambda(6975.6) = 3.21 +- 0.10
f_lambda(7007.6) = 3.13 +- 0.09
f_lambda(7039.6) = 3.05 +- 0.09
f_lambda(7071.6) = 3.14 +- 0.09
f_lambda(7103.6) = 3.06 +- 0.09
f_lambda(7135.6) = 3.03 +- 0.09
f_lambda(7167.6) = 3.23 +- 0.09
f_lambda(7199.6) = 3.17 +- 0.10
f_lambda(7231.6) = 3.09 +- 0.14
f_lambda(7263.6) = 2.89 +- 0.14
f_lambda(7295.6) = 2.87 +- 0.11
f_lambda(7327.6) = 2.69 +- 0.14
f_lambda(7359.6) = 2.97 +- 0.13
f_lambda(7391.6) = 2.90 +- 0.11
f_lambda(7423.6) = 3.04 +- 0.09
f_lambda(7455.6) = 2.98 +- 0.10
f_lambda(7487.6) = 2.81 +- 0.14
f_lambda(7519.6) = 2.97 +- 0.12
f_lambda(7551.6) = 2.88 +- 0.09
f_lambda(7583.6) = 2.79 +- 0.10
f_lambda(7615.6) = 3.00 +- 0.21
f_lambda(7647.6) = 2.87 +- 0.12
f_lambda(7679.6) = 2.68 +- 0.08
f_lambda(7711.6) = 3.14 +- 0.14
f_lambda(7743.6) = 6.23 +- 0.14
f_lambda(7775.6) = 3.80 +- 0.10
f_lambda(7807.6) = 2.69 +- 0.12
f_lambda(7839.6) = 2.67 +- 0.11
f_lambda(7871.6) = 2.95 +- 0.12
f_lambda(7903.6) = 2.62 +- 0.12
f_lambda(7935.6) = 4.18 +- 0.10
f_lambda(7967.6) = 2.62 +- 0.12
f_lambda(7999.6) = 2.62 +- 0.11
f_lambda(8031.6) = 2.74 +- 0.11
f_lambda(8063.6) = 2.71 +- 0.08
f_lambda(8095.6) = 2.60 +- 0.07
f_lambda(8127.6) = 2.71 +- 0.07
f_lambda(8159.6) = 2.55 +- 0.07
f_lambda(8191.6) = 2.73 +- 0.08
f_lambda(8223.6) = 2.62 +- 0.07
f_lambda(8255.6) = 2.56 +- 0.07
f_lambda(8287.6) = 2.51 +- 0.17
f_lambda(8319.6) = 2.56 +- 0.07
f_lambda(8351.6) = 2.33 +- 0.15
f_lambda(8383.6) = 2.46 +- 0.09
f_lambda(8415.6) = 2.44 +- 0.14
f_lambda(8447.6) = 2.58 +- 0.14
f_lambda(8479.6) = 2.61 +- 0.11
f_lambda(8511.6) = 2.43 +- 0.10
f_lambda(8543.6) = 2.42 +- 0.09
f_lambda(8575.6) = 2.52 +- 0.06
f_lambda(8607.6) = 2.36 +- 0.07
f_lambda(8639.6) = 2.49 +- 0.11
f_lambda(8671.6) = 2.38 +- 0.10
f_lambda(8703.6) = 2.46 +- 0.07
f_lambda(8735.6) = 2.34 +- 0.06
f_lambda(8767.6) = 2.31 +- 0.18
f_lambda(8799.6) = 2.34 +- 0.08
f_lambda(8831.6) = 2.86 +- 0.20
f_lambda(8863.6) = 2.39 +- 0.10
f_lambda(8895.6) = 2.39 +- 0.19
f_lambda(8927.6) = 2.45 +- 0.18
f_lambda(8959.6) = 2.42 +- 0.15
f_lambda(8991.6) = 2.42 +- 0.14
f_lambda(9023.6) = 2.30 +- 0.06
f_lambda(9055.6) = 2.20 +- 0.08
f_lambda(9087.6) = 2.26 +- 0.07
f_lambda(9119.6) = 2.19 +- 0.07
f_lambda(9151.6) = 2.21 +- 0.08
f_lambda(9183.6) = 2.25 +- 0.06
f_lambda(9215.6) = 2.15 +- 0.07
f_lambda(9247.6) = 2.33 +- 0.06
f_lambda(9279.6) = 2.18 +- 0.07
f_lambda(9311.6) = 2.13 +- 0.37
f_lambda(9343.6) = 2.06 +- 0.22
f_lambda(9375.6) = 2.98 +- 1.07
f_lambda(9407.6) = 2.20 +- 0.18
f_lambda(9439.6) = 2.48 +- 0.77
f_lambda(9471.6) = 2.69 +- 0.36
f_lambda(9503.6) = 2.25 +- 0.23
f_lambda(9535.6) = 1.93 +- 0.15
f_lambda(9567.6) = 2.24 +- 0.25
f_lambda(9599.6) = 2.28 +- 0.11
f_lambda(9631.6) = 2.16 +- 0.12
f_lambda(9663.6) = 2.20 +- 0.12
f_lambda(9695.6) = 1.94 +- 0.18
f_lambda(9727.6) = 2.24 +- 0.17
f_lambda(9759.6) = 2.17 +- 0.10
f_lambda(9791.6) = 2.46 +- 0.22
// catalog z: 0.18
